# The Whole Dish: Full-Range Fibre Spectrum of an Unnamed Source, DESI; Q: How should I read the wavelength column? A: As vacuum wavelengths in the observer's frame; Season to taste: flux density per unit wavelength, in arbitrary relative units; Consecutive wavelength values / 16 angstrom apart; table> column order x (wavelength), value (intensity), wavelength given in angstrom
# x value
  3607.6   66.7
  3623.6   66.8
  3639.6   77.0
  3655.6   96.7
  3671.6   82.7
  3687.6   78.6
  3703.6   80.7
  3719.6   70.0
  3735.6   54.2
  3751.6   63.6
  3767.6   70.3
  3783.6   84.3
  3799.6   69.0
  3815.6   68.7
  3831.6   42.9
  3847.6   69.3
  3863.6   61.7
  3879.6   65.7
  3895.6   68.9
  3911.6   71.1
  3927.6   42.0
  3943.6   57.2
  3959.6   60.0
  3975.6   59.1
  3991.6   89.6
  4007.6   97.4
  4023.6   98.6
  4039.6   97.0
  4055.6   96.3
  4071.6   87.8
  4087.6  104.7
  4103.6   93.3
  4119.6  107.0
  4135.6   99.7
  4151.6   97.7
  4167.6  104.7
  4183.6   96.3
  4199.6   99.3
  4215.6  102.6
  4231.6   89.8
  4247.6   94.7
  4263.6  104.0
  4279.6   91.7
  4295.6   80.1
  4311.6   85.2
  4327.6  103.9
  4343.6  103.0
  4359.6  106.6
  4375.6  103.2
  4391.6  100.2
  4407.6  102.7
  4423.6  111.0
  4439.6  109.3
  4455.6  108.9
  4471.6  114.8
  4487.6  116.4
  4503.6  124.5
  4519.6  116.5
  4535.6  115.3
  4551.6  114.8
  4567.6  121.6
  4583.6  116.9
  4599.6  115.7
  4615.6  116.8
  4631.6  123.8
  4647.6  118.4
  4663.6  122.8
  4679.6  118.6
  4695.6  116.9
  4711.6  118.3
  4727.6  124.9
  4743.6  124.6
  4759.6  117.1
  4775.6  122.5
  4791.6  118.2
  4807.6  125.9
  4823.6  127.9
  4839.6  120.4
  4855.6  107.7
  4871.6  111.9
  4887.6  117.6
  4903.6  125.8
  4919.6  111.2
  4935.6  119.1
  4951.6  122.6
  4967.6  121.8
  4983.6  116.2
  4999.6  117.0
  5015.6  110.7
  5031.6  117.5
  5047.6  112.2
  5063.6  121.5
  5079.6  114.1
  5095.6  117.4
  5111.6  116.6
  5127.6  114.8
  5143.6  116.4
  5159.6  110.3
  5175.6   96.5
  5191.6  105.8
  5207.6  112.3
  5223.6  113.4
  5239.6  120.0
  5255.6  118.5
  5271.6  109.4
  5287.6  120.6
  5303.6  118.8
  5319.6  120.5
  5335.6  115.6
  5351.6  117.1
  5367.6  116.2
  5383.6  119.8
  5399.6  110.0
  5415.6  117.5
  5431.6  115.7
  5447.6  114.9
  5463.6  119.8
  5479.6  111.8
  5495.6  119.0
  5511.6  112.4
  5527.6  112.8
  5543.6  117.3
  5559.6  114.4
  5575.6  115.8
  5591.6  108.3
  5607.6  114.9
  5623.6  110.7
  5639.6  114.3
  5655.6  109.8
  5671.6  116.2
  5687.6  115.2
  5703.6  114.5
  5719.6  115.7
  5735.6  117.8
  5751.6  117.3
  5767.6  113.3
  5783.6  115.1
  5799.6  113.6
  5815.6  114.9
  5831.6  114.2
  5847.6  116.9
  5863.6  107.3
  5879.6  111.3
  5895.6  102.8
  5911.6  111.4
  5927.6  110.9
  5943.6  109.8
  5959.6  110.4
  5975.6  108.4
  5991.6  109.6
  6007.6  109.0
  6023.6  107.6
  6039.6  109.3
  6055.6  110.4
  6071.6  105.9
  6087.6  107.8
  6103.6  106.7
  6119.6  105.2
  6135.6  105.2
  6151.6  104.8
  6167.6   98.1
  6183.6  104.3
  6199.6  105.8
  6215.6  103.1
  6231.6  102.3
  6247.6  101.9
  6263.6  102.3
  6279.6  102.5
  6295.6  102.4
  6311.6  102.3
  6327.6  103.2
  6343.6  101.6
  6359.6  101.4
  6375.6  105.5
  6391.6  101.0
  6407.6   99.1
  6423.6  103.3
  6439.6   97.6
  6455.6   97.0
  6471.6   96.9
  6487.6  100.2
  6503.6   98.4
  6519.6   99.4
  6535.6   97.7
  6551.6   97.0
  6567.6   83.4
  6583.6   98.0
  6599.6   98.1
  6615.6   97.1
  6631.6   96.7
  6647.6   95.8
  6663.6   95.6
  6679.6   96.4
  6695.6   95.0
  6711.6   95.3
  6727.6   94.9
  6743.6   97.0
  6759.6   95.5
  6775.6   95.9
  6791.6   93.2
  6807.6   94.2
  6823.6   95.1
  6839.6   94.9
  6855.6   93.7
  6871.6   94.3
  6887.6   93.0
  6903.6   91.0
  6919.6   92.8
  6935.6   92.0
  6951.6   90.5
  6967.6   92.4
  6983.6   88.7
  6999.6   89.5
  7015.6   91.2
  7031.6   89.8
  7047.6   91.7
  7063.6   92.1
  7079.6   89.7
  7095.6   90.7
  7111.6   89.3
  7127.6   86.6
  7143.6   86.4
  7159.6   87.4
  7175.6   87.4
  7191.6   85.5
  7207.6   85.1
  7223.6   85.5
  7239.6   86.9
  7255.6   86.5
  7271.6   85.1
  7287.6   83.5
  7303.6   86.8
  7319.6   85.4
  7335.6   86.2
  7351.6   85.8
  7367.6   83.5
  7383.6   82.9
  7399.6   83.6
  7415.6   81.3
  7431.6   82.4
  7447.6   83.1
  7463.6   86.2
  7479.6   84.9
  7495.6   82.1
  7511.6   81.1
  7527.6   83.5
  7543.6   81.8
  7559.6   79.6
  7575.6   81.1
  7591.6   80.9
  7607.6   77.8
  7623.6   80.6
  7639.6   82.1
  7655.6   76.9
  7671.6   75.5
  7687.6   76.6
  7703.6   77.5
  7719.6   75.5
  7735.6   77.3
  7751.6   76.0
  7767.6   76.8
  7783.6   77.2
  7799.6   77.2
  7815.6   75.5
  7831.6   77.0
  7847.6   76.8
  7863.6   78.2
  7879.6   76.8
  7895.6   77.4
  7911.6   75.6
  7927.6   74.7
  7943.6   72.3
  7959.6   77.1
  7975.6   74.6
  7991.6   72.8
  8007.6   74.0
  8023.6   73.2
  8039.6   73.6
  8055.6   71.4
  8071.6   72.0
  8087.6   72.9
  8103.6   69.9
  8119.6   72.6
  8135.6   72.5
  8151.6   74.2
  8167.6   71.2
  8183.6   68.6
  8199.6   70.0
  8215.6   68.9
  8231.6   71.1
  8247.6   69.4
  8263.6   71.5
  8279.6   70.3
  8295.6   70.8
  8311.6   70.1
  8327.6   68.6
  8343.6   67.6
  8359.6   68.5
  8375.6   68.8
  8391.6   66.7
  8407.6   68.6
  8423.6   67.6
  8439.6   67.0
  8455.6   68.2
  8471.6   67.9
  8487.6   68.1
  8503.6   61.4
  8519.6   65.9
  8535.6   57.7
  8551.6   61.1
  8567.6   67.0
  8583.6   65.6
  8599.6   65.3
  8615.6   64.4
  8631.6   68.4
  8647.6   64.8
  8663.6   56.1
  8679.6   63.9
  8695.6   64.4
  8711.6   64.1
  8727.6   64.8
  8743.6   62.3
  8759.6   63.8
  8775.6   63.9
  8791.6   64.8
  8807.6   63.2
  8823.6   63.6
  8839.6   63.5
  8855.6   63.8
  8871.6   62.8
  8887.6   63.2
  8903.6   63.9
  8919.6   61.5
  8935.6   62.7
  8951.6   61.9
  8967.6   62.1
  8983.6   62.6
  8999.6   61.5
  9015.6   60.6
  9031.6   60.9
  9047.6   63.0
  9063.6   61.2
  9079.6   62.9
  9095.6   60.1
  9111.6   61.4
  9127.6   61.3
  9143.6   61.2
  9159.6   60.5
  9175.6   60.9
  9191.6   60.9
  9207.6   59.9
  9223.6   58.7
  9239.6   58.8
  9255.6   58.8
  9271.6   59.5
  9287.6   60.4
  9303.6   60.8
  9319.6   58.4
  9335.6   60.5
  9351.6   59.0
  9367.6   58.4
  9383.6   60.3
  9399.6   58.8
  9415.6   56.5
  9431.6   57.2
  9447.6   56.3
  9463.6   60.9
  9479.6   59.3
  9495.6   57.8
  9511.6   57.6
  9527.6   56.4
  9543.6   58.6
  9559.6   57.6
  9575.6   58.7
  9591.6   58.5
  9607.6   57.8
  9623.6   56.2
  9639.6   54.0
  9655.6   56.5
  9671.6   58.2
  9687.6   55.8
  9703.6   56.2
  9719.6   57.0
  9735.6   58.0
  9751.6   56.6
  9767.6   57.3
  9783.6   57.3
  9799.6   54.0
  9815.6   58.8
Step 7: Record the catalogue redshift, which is 0.000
